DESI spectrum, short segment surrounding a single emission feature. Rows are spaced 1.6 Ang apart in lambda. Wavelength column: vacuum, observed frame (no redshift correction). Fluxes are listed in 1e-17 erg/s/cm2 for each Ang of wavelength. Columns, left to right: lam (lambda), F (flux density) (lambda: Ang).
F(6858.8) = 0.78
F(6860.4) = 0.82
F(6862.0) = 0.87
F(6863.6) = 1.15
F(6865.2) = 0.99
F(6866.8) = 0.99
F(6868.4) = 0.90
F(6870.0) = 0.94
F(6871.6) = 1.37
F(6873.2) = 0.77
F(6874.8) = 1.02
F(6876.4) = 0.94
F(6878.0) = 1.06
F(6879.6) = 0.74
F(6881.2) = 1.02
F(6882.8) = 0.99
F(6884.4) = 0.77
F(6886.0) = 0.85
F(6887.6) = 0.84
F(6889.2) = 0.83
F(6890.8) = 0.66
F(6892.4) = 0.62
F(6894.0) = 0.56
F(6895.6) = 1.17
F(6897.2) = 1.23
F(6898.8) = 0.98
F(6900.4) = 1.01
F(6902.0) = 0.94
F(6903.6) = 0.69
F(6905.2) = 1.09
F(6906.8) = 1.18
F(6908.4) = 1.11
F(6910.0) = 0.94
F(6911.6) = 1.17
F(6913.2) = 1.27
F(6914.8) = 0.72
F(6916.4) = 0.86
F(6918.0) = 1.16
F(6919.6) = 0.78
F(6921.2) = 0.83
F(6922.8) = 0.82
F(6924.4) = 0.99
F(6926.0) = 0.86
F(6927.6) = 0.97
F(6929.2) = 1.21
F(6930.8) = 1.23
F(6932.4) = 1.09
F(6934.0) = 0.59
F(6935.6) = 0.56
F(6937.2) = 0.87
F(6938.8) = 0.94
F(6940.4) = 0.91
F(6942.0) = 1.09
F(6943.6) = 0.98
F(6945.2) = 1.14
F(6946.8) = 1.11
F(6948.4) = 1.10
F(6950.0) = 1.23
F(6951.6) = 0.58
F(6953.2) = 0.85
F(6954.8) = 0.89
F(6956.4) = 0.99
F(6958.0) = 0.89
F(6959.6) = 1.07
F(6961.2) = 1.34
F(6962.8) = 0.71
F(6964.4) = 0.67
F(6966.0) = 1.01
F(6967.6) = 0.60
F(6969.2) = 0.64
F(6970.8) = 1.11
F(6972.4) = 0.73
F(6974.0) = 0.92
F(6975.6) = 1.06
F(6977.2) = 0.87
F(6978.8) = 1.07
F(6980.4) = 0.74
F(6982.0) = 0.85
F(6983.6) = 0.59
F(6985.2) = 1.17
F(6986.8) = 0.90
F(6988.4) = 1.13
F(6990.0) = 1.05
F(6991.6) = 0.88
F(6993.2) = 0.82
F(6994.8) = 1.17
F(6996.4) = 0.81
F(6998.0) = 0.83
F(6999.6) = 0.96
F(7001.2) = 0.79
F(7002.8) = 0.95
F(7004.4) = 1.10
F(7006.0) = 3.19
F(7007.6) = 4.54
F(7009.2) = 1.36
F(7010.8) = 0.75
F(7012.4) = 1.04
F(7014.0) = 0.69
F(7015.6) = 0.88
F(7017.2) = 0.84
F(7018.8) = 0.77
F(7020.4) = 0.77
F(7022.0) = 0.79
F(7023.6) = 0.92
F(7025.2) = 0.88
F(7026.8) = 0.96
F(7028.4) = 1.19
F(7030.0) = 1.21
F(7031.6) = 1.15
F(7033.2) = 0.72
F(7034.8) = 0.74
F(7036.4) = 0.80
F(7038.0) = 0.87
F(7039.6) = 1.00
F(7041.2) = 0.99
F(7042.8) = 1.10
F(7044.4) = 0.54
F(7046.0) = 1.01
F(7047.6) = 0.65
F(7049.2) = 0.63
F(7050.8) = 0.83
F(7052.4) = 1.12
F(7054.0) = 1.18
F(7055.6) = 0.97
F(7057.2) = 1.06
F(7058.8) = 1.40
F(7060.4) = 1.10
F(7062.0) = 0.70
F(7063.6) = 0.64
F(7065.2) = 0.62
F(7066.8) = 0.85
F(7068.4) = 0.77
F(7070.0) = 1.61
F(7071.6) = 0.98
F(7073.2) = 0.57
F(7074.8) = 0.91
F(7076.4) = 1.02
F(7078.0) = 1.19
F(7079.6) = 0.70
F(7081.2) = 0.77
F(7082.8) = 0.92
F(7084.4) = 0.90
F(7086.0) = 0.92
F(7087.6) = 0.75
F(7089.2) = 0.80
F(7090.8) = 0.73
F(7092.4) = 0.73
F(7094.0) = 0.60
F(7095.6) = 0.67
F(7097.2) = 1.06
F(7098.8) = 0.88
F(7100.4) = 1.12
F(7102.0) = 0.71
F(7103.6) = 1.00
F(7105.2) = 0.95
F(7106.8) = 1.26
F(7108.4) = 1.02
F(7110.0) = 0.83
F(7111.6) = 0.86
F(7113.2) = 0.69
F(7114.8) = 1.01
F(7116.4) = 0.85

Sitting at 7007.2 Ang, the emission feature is H-alpha 6563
